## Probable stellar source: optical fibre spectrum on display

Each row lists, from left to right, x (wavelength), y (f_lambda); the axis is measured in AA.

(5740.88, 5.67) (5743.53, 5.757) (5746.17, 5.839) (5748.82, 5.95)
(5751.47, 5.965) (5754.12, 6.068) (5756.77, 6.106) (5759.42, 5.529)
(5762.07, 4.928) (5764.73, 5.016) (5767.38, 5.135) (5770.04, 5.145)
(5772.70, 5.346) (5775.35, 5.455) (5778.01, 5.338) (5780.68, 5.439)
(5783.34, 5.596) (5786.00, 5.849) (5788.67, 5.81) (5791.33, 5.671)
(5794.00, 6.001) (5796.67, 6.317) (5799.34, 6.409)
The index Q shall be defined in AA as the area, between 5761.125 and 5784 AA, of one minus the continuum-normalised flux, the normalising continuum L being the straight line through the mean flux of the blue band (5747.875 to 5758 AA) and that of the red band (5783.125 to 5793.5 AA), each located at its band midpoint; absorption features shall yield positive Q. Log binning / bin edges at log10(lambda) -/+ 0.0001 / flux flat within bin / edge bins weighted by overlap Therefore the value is 2.4 AA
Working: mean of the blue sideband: 6.02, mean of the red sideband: 5.77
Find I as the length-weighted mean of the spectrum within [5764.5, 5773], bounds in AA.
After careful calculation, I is 5.16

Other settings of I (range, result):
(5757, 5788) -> 5.38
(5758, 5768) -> 5.16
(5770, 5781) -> 5.36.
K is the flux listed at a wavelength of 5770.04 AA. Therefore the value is 5.145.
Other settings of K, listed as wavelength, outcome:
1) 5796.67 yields 6.317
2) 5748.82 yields 5.95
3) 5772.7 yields 5.346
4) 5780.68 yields 5.439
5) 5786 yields 5.849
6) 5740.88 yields 5.67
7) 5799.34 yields 6.409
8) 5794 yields 6.001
